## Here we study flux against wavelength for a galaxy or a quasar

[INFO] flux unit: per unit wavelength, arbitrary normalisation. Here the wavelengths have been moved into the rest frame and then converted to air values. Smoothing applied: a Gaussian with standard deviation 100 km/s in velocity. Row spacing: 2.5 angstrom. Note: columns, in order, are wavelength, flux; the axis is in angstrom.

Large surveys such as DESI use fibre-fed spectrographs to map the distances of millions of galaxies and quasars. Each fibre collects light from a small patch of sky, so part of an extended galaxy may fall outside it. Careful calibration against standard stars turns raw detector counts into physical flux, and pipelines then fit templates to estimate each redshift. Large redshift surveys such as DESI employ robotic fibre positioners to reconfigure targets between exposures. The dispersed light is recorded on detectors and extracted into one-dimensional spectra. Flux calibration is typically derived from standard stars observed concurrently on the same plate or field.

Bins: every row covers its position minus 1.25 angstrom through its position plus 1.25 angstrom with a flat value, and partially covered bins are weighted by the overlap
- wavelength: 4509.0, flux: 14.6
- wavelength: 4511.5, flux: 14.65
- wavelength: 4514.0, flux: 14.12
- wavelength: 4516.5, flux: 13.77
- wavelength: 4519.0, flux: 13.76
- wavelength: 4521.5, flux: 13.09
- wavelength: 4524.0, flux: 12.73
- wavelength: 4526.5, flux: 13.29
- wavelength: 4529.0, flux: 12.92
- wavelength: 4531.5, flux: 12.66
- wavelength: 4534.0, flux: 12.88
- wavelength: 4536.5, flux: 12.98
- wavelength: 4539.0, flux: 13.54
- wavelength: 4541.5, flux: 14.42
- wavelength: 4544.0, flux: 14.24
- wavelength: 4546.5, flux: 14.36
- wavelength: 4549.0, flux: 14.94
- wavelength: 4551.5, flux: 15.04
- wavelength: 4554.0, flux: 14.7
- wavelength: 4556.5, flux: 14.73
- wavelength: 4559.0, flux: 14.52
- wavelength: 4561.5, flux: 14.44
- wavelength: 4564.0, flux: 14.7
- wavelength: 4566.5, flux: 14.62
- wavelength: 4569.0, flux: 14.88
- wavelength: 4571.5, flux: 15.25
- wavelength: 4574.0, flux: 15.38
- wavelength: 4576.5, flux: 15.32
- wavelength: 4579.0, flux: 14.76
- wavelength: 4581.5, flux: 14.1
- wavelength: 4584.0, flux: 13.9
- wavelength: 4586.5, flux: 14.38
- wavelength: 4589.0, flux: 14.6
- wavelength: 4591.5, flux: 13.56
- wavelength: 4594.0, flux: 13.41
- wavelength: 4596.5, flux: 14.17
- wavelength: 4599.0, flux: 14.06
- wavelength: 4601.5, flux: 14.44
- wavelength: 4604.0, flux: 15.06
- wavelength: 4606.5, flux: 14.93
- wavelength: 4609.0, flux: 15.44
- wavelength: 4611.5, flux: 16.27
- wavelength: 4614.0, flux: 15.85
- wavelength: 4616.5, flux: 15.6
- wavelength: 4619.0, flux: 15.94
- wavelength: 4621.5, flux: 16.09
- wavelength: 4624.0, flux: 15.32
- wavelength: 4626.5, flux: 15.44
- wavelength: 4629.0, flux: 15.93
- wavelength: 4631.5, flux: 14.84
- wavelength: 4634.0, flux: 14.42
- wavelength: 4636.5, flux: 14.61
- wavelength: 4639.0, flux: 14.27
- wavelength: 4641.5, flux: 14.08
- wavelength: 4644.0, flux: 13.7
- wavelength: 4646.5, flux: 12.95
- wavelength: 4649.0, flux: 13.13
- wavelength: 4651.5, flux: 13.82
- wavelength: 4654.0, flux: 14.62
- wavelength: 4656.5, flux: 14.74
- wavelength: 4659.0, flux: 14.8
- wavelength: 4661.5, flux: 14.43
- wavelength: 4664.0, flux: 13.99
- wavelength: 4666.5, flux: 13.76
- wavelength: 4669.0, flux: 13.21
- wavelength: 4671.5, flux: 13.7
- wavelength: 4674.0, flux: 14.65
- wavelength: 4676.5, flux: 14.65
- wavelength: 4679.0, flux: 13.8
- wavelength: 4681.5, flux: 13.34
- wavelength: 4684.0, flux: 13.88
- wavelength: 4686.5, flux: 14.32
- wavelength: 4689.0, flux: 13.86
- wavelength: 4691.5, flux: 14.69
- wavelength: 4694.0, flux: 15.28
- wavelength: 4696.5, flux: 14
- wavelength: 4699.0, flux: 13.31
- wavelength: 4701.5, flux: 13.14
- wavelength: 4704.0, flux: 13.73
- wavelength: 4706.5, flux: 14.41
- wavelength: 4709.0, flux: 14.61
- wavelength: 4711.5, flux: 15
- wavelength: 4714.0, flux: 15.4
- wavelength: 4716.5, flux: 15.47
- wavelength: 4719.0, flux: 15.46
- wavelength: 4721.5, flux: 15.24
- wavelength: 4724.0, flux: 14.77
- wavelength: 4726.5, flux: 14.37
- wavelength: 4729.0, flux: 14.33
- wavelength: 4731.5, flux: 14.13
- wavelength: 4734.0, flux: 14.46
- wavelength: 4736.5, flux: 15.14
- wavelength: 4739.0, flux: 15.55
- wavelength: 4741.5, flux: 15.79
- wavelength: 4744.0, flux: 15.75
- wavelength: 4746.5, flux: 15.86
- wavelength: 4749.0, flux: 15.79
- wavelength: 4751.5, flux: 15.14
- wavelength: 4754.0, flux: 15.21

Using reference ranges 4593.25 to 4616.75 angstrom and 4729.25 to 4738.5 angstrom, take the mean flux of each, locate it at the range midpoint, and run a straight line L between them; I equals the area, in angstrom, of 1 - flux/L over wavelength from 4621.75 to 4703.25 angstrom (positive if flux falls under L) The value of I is 3.1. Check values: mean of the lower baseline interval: 14.9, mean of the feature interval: 14.2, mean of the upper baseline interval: 14.6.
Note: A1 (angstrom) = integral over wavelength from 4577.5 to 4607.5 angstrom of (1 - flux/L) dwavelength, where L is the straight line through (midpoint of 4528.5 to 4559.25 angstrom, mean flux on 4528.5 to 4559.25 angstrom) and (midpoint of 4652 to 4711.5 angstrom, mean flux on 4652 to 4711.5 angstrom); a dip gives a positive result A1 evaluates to -0.5 angstrom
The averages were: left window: 14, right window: 14.1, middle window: 14.3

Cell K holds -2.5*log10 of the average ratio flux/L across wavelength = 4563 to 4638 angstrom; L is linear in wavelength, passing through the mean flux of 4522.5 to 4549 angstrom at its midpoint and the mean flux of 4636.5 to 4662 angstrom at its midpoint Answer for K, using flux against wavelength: -0.083 mag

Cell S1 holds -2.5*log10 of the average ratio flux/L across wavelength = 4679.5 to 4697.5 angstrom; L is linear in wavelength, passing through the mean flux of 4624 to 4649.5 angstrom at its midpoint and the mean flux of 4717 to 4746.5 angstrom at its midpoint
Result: 0.04 mag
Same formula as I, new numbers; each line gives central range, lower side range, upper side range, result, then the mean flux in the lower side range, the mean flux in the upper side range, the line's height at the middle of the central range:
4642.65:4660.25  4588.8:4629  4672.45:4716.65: 0.8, 15.1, 14.3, 14.7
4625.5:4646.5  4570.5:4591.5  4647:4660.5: -0.4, 14.6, 14.2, 14.3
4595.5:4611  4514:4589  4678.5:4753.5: -0.5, 14.2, 14.7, 14.3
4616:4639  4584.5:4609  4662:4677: -1.8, 14.3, 14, 14.2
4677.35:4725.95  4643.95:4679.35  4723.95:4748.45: 0.5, 14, 15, 14.6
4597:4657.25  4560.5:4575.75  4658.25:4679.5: -1.5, 14.9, 14.1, 14.4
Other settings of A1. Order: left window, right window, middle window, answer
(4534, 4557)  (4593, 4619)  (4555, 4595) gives 0.2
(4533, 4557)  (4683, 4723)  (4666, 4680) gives 0.4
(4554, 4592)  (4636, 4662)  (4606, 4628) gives -2.1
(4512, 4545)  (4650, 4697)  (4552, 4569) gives -1.3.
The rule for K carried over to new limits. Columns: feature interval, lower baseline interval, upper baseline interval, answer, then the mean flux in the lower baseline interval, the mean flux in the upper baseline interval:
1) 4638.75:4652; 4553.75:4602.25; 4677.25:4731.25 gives 0.06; 14.5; 14.4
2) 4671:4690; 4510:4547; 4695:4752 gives 0.04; 13.6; 14.8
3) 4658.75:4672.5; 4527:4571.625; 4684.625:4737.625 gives 0.04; 14.2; 14.5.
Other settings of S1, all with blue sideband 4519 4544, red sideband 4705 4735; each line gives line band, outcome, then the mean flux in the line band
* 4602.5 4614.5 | -0.12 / 15.5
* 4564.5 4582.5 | -0.10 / 14.9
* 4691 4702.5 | 0.04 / 14.1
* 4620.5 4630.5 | -0.12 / 15.7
